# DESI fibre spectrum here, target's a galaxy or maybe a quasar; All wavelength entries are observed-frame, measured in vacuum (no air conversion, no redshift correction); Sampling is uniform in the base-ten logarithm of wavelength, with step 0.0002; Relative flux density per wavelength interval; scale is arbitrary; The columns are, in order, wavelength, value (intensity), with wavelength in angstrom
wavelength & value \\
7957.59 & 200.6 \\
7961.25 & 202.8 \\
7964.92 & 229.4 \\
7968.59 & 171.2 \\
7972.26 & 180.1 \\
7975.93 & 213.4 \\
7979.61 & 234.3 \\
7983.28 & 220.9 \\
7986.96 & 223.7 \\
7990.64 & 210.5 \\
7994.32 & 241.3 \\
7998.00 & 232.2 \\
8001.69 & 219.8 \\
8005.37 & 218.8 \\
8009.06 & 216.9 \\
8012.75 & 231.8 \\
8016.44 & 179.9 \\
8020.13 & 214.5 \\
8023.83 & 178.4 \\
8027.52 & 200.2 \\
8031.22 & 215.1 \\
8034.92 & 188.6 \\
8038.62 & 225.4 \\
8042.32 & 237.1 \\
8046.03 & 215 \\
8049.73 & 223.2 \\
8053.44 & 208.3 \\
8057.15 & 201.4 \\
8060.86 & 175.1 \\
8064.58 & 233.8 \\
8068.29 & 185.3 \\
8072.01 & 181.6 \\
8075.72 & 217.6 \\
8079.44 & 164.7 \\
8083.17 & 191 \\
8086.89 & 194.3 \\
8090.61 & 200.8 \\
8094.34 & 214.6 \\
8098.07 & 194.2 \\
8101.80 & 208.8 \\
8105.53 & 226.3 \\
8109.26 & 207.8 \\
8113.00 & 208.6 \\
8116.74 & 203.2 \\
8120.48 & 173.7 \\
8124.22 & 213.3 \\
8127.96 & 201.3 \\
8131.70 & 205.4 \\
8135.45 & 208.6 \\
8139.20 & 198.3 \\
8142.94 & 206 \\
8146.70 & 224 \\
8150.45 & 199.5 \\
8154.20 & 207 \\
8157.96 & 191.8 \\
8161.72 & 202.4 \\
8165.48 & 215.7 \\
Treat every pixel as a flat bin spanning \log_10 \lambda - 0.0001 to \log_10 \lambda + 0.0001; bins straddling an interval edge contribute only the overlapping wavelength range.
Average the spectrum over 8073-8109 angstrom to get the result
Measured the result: 201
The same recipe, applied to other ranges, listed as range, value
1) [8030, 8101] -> 203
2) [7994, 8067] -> 212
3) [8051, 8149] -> 202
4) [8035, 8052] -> 221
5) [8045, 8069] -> 207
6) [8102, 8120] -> 208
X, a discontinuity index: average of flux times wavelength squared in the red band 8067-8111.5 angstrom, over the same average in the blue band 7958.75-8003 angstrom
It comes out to 1.0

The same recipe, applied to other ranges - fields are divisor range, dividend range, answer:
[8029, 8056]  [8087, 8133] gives 0.96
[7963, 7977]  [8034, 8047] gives 1.13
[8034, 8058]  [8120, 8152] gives 0.97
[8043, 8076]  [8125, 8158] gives 1.02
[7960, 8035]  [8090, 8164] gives 1.00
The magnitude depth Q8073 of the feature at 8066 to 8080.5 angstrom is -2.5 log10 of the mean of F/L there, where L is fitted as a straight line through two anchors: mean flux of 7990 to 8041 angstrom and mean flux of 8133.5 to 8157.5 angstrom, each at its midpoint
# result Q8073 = 0.11 mag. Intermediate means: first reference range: 213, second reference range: 206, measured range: 190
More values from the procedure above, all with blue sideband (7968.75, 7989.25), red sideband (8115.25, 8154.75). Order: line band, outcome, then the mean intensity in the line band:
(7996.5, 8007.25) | -0.07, 223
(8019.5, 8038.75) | 0.04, 201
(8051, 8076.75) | 0.03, 200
